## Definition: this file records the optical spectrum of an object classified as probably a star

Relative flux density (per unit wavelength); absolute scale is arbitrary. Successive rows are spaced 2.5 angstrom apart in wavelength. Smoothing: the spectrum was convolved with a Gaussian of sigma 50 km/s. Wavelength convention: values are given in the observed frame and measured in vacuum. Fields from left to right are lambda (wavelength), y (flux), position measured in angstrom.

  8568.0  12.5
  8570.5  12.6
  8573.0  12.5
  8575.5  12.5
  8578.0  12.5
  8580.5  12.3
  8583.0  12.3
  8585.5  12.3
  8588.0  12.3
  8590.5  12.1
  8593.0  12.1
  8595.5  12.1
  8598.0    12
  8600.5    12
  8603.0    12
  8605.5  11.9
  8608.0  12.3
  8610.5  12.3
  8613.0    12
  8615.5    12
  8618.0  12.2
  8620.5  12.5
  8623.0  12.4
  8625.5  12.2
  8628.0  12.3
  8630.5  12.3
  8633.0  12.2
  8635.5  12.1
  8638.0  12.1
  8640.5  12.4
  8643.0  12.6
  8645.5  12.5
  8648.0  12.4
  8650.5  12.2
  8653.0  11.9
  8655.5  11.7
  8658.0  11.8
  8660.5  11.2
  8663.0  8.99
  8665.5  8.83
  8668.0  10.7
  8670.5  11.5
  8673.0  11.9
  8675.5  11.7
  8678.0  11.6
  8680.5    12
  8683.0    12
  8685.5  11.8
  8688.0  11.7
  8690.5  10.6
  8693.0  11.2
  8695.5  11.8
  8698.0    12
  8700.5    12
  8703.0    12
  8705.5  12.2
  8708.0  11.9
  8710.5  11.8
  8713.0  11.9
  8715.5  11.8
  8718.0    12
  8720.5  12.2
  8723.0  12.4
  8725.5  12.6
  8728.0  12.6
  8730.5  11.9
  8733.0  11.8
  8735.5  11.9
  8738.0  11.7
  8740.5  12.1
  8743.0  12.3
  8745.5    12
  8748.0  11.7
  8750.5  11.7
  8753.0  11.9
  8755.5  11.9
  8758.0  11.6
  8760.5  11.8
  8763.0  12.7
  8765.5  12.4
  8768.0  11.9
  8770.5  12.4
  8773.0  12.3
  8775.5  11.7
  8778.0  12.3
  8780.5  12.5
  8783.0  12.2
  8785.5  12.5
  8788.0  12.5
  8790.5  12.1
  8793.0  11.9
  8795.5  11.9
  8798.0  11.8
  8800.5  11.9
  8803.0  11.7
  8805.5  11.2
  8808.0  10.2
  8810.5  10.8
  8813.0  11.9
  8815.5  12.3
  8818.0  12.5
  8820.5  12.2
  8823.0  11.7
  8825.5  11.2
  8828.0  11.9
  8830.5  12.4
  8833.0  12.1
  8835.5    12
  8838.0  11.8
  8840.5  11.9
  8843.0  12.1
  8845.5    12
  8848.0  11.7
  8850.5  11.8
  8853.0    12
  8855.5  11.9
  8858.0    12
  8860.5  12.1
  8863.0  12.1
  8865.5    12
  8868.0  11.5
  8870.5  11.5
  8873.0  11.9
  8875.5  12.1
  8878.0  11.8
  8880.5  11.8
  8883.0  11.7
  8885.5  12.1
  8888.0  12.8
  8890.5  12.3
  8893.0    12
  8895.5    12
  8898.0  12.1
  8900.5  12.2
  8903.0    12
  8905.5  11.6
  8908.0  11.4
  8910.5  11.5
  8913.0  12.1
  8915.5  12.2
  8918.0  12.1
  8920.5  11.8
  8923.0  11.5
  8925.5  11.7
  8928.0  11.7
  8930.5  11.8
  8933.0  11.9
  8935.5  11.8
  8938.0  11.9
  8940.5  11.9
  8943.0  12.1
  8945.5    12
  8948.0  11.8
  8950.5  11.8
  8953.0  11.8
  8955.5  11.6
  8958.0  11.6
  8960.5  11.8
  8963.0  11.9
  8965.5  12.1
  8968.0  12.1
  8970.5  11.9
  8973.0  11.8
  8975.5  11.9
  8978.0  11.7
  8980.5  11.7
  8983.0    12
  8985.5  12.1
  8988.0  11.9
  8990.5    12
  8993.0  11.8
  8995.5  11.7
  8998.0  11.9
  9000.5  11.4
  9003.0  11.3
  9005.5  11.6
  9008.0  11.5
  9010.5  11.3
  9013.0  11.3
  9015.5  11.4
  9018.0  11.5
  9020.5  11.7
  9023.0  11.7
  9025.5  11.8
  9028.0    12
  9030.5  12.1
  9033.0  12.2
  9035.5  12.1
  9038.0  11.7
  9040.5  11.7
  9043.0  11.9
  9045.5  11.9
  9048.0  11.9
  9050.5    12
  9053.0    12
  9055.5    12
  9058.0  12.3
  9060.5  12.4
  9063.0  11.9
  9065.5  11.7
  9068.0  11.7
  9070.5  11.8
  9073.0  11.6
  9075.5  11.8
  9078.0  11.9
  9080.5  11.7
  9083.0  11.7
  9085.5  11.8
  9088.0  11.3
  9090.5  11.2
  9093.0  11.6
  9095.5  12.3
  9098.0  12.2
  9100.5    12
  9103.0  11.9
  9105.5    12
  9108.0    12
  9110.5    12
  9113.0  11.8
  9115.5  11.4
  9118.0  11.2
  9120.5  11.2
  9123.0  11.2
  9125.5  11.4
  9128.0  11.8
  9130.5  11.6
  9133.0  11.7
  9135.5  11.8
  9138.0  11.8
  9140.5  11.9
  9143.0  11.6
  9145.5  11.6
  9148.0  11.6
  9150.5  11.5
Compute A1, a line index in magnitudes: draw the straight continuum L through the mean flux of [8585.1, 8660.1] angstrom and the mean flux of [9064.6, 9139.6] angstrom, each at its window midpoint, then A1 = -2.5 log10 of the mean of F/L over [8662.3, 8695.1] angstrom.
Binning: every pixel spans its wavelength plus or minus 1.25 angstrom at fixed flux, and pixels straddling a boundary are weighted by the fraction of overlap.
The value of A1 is 0.09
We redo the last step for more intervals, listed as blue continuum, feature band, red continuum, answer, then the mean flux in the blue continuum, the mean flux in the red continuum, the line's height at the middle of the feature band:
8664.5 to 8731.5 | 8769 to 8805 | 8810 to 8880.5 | -0.02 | 11.7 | 11.9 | 11.8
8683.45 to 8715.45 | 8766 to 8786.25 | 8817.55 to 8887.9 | -0.03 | 11.8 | 11.9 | 11.8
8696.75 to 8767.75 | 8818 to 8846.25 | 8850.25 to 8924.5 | 0.00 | 12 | 11.9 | 12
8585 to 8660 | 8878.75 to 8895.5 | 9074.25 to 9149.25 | -0.02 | 12.2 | 11.7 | 11.9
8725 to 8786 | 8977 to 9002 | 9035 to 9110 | 0.01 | 12.1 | 11.9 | 11.9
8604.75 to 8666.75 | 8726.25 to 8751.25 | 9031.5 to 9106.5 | -0.01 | 11.9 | 11.9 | 11.9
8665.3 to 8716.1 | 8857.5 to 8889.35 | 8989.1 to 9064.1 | -0.02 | 11.6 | 11.8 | 11.7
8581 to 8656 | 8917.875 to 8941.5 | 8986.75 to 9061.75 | 0.01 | 12.2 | 11.8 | 11.9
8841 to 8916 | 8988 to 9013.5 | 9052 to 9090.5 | 0.02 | 11.9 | 11.8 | 11.9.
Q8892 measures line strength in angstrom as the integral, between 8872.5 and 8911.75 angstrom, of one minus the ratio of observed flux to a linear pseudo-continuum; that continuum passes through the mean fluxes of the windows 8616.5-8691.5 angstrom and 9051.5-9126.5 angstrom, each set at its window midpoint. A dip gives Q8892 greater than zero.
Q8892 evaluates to -0.7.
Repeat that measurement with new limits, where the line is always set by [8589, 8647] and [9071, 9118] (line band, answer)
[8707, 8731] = -0.02 angstrom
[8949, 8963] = 0.19 angstrom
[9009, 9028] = 0.45 angstrom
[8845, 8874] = 0.27 angstrom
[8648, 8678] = 2.37 angstrom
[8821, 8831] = 0.19 angstrom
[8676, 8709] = 1.04 angstrom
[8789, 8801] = 0.11 angstrom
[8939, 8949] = -0.04 angstrom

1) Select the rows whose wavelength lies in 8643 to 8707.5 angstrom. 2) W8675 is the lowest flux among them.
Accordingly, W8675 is 8.83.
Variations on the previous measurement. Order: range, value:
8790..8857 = 10.2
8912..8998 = 11.5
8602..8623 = 11.9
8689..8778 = 10.6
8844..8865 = 11.7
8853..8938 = 11.4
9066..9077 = 11.6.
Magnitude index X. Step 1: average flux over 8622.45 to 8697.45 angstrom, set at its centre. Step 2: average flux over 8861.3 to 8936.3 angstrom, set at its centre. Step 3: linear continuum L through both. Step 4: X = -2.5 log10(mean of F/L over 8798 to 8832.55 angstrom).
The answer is 0.01 mag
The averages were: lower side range 11.7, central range 11.7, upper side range 11.9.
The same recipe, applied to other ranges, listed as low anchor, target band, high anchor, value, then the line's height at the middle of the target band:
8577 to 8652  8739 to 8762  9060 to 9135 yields 0.017 mag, 12.1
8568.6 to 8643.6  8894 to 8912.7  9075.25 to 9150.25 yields 0.007 mag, 11.9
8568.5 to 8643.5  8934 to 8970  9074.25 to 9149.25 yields 0.000 mag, 11.9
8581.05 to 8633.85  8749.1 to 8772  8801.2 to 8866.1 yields -0.008 mag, 11.9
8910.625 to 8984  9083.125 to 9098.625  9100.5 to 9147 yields -0.001 mag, 11.7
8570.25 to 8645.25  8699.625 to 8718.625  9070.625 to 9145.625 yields 0.017 mag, 12.1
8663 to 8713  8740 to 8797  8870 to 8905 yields -0.036 mag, 11.7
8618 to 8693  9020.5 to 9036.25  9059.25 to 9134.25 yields -0.021 mag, 11.7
